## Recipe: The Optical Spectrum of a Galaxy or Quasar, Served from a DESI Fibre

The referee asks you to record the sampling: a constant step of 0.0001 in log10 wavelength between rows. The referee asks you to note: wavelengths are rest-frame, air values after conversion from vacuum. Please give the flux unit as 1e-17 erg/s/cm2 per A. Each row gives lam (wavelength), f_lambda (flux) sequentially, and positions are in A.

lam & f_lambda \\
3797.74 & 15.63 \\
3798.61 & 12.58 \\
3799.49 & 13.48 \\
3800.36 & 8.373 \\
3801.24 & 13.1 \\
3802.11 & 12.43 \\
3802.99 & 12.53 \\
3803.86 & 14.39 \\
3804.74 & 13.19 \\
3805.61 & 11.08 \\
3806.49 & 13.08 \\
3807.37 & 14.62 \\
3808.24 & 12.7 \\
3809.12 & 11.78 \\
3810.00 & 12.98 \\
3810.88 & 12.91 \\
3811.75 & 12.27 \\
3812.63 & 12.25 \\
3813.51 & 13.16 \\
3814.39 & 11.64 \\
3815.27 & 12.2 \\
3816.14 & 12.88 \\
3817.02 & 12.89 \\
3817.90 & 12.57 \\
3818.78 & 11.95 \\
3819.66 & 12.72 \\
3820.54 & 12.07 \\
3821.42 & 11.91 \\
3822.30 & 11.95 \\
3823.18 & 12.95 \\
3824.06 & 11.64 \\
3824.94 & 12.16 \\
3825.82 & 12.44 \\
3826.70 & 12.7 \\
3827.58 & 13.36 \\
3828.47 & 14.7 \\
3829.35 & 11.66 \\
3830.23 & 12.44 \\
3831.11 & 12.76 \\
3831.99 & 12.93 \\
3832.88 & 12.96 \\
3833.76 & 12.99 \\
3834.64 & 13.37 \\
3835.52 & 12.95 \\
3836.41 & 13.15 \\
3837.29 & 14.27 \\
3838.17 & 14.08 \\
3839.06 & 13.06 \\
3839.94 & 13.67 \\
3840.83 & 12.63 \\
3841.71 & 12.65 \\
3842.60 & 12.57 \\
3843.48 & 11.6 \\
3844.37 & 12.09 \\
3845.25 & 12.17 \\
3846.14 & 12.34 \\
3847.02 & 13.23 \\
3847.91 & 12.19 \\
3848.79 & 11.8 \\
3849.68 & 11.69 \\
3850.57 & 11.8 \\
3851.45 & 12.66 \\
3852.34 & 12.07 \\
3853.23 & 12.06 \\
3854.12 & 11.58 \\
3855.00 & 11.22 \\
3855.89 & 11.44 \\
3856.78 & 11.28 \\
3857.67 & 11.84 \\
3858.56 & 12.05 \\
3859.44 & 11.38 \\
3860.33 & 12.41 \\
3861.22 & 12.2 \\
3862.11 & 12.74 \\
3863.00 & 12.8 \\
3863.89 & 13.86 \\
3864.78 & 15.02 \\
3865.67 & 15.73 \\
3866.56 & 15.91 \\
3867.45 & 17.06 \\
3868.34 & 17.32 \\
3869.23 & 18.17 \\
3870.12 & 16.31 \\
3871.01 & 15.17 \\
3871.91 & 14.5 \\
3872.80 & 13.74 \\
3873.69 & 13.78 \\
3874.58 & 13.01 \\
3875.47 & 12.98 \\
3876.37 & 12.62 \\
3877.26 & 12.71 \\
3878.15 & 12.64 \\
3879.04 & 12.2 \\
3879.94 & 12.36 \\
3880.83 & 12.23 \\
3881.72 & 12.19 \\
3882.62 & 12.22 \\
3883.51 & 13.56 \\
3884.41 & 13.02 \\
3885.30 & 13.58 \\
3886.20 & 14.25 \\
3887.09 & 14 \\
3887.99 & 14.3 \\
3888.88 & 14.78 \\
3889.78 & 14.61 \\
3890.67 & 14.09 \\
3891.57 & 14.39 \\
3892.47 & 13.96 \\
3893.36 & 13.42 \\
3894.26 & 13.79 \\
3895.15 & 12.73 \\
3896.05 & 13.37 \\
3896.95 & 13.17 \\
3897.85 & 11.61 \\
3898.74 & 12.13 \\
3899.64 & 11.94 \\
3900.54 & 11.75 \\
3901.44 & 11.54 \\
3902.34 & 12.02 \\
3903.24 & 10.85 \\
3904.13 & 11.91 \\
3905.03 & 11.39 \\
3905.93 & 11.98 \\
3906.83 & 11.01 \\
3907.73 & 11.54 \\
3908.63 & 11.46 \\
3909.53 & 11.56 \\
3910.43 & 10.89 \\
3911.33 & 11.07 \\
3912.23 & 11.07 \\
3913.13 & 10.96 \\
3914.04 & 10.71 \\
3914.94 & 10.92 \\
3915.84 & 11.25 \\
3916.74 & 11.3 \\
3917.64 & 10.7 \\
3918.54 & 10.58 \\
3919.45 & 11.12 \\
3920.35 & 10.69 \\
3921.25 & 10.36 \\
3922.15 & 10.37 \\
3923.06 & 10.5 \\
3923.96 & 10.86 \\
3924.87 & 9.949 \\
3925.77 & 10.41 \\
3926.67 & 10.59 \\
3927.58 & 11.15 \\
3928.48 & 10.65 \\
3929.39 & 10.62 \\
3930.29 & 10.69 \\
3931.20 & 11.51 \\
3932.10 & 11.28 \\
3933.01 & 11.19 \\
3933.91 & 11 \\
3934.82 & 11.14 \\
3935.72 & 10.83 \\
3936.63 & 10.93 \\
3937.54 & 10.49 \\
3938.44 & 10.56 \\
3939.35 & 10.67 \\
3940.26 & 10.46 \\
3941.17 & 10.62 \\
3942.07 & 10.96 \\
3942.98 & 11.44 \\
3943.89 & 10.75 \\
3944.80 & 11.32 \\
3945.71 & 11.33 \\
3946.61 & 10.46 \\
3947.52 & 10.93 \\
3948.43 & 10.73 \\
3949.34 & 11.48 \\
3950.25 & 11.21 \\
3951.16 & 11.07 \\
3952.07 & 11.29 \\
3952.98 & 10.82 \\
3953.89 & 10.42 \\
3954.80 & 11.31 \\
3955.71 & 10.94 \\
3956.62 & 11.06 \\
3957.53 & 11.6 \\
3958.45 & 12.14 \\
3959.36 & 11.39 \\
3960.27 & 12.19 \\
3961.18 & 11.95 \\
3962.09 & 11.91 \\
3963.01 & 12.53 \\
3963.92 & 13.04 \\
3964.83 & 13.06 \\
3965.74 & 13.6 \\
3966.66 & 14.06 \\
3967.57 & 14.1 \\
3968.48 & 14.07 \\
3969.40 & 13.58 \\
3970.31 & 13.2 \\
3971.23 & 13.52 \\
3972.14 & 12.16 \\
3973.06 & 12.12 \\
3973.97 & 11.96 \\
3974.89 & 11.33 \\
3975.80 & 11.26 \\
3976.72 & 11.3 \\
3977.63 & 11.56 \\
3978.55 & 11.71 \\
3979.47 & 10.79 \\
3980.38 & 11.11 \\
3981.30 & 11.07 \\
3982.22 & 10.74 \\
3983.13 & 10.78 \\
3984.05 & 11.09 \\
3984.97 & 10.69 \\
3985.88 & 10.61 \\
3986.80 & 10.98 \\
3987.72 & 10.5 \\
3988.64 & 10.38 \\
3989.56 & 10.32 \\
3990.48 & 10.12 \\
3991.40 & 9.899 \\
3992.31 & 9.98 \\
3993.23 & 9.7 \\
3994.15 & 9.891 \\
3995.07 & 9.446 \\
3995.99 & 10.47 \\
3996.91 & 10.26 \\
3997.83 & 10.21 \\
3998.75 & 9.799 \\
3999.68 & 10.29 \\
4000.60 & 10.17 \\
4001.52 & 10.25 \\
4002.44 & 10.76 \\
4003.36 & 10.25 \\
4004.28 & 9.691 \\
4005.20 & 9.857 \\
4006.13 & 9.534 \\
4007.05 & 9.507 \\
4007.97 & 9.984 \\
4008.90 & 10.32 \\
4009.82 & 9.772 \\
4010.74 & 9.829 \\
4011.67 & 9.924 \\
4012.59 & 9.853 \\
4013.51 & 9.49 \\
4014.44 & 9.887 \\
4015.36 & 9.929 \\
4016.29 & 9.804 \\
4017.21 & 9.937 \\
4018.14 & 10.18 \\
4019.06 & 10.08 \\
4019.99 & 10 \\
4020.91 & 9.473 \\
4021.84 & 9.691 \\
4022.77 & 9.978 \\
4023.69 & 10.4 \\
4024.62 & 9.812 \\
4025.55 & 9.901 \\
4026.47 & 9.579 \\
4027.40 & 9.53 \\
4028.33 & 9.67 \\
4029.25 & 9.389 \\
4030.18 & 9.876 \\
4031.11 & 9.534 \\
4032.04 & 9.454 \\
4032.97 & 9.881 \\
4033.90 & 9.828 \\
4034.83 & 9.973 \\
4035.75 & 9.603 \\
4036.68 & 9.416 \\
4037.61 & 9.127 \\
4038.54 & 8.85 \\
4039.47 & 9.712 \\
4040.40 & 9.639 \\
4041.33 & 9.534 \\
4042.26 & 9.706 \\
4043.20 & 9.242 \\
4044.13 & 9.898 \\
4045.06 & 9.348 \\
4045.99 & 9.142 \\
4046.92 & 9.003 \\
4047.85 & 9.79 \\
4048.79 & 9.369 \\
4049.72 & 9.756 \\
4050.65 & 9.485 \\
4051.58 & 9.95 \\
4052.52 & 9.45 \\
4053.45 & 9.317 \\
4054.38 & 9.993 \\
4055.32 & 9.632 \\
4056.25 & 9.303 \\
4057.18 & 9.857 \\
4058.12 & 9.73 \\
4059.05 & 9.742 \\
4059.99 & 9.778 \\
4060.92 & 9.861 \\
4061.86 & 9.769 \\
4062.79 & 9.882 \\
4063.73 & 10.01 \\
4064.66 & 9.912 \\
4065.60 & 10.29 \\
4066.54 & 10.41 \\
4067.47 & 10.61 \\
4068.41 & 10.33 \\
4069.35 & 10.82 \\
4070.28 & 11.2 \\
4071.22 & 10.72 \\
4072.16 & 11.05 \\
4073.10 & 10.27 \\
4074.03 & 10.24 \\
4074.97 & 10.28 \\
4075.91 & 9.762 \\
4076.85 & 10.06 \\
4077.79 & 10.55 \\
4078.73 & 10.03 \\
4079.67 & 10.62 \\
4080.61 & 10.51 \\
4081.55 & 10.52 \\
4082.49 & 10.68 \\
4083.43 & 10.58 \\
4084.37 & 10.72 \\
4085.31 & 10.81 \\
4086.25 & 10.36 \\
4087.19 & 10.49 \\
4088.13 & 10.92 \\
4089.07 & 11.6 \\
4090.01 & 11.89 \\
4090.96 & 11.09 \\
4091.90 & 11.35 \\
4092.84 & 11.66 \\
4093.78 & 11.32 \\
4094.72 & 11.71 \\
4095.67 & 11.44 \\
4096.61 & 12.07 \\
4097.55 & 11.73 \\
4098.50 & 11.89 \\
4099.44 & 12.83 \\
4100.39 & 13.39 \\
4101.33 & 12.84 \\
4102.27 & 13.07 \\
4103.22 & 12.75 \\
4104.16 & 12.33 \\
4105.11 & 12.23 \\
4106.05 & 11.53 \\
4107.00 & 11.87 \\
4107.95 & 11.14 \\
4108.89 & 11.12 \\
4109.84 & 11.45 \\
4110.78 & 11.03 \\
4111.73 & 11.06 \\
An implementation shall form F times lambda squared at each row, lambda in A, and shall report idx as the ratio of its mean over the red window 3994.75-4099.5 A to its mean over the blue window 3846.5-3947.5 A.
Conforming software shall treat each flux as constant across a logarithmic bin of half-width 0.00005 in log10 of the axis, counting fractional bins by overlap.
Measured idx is 0.9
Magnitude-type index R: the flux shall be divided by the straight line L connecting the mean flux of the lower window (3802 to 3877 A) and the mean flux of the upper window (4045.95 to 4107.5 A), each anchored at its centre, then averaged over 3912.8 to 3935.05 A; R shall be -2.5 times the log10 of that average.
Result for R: 0.128 mag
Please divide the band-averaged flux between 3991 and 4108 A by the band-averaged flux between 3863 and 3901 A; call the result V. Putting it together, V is 0.75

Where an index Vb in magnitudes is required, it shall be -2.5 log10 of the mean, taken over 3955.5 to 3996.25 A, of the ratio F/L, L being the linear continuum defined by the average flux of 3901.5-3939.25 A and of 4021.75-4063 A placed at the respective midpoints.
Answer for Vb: -0.12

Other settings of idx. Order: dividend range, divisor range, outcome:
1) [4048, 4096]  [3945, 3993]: 0.95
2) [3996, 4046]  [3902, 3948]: 0.94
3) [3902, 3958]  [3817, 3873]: 0.88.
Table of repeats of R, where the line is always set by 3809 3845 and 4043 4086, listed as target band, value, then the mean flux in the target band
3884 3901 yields -0.12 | 13.4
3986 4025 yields 0.07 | 10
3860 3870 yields -0.21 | 14.9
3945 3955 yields 0.03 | 11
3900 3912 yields 0.03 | 11.5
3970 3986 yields -0.05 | 11.5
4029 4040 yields 0.09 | 9.56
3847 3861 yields 0.05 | 11.9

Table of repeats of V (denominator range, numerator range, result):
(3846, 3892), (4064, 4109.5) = 0.84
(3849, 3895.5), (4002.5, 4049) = 0.72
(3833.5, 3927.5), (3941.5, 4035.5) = 0.86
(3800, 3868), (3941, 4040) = 0.84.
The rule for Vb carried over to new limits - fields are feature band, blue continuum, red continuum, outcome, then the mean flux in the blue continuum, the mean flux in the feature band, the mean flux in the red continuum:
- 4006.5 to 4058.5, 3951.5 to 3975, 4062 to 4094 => 0.17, 12.3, 9.68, 10.6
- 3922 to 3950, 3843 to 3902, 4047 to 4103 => 0.14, 13.2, 10.8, 10.6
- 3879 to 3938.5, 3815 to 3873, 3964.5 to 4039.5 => 0.02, 13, 11.8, 10.5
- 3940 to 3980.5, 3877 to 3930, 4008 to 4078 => -0.07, 12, 11.8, 9.84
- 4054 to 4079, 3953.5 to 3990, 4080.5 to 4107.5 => 0.15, 11.8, 10.2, 11.6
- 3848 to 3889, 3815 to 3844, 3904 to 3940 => -0.11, 12.8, 13.3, 10.9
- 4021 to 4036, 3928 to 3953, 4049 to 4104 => 0.11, 10.9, 9.75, 10.7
